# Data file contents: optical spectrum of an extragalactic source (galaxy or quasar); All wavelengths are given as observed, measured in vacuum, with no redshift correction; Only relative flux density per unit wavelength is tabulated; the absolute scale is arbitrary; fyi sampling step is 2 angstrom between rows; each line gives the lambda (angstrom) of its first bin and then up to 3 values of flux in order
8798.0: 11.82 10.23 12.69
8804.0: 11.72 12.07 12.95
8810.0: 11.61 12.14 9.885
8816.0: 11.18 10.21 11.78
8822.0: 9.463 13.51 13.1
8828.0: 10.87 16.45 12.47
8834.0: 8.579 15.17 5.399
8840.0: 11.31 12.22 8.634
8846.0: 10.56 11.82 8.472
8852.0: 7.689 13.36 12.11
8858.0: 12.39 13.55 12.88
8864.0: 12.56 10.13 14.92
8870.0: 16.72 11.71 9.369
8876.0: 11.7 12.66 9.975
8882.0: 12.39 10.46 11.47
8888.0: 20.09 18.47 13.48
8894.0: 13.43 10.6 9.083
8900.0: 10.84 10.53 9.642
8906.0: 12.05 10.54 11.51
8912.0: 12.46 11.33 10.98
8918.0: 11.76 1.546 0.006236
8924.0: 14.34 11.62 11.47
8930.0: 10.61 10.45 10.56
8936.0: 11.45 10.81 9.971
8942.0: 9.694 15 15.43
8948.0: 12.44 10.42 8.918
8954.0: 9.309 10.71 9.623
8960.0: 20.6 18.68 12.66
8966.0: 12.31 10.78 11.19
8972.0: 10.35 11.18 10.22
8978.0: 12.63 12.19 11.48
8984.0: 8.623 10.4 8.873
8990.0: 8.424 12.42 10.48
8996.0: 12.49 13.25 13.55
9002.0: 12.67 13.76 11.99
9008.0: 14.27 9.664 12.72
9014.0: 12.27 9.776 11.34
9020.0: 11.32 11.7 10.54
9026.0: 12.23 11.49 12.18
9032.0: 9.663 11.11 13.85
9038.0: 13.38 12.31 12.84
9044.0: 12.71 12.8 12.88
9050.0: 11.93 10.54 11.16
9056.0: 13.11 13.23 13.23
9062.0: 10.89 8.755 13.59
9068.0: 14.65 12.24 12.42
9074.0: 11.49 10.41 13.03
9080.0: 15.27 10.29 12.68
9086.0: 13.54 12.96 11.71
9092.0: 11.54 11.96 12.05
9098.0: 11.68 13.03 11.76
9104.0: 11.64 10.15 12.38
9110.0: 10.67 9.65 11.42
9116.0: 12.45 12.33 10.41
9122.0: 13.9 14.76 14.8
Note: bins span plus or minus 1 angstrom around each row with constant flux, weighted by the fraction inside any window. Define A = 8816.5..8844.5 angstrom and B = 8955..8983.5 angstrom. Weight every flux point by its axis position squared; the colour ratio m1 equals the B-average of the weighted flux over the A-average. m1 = 1.12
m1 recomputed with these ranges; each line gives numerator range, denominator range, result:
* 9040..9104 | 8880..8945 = 1.14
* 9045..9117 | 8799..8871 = 1.09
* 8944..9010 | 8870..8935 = 1.08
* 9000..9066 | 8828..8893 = 1.03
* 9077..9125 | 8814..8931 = 1.12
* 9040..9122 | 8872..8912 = 1.05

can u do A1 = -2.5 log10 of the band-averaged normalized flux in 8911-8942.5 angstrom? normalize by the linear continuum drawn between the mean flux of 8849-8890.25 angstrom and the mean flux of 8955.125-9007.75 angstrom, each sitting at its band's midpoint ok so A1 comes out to 0.22 mag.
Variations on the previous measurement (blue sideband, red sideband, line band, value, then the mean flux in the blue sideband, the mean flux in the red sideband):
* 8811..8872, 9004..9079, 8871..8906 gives -0.03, 11.7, 12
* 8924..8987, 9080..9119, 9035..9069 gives -0.06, 11.7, 11.9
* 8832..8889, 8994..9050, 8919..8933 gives 0.36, 11.7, 12.1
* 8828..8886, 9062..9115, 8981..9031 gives 0.03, 11.6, 11.9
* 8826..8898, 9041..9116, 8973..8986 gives 0.10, 12.1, 12.1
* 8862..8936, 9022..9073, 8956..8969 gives -0.18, 11.4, 12.1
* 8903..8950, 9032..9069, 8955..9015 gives -0.05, 10.7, 12.3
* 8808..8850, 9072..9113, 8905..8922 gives 0.19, 11.3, 11.9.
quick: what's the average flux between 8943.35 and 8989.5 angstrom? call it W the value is 11.9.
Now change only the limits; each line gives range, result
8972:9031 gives 11.5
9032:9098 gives 12.3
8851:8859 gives 11.4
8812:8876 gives 11.6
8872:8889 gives 12.2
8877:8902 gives 12.7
